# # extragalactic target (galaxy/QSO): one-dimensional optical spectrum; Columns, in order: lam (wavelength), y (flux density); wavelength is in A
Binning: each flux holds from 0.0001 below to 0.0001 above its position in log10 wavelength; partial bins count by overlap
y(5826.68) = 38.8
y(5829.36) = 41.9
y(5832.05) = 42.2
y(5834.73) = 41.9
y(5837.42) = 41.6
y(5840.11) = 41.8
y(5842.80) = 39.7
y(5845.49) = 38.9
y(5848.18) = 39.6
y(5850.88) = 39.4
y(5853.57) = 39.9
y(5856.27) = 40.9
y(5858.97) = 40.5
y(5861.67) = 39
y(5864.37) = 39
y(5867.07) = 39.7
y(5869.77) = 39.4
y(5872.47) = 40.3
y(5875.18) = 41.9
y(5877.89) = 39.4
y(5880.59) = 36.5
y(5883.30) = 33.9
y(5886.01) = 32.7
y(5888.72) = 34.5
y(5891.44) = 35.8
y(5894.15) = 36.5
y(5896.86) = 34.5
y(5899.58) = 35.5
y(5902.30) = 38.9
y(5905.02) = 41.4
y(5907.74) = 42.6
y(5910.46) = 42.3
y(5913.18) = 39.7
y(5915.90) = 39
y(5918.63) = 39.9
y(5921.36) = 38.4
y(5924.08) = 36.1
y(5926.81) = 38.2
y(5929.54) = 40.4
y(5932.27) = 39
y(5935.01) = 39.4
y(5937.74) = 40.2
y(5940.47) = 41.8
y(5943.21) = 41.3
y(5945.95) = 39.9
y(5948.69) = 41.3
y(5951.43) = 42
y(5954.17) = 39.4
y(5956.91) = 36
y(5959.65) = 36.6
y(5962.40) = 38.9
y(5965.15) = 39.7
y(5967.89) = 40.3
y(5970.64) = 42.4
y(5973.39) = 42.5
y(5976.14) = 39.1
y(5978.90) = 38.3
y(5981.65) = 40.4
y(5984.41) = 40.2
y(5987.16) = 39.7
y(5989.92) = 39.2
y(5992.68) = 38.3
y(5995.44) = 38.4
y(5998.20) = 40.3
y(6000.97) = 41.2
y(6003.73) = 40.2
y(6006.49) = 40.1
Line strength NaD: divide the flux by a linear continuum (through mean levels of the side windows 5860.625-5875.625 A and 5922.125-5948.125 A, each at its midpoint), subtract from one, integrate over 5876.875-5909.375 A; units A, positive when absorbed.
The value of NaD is 2.3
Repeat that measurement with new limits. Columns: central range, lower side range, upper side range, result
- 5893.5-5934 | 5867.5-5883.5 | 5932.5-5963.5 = 0.5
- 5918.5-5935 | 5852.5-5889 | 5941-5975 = 0.4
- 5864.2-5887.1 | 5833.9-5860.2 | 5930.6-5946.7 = 1.3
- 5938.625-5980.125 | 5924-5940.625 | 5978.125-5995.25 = -0.7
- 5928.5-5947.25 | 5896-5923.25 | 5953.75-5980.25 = -0.5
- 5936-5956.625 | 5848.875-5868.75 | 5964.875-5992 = -0.3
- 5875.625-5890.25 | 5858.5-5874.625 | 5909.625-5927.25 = 1.4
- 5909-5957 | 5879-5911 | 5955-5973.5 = -1.9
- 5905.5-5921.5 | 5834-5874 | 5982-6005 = -0.2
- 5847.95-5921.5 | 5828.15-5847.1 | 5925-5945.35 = 3.5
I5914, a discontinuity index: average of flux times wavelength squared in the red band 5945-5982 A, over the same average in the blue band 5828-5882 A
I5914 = 1.0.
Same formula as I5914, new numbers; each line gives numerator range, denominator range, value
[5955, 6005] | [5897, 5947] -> 1.02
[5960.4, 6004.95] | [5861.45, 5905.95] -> 1.10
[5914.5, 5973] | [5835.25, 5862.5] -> 1.02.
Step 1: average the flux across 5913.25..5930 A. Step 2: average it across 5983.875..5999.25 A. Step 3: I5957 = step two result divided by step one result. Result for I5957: 1.0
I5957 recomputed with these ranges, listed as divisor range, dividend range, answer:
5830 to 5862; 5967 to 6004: 0.99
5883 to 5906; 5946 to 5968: 1.09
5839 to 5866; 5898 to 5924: 0.99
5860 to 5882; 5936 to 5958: 1.02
